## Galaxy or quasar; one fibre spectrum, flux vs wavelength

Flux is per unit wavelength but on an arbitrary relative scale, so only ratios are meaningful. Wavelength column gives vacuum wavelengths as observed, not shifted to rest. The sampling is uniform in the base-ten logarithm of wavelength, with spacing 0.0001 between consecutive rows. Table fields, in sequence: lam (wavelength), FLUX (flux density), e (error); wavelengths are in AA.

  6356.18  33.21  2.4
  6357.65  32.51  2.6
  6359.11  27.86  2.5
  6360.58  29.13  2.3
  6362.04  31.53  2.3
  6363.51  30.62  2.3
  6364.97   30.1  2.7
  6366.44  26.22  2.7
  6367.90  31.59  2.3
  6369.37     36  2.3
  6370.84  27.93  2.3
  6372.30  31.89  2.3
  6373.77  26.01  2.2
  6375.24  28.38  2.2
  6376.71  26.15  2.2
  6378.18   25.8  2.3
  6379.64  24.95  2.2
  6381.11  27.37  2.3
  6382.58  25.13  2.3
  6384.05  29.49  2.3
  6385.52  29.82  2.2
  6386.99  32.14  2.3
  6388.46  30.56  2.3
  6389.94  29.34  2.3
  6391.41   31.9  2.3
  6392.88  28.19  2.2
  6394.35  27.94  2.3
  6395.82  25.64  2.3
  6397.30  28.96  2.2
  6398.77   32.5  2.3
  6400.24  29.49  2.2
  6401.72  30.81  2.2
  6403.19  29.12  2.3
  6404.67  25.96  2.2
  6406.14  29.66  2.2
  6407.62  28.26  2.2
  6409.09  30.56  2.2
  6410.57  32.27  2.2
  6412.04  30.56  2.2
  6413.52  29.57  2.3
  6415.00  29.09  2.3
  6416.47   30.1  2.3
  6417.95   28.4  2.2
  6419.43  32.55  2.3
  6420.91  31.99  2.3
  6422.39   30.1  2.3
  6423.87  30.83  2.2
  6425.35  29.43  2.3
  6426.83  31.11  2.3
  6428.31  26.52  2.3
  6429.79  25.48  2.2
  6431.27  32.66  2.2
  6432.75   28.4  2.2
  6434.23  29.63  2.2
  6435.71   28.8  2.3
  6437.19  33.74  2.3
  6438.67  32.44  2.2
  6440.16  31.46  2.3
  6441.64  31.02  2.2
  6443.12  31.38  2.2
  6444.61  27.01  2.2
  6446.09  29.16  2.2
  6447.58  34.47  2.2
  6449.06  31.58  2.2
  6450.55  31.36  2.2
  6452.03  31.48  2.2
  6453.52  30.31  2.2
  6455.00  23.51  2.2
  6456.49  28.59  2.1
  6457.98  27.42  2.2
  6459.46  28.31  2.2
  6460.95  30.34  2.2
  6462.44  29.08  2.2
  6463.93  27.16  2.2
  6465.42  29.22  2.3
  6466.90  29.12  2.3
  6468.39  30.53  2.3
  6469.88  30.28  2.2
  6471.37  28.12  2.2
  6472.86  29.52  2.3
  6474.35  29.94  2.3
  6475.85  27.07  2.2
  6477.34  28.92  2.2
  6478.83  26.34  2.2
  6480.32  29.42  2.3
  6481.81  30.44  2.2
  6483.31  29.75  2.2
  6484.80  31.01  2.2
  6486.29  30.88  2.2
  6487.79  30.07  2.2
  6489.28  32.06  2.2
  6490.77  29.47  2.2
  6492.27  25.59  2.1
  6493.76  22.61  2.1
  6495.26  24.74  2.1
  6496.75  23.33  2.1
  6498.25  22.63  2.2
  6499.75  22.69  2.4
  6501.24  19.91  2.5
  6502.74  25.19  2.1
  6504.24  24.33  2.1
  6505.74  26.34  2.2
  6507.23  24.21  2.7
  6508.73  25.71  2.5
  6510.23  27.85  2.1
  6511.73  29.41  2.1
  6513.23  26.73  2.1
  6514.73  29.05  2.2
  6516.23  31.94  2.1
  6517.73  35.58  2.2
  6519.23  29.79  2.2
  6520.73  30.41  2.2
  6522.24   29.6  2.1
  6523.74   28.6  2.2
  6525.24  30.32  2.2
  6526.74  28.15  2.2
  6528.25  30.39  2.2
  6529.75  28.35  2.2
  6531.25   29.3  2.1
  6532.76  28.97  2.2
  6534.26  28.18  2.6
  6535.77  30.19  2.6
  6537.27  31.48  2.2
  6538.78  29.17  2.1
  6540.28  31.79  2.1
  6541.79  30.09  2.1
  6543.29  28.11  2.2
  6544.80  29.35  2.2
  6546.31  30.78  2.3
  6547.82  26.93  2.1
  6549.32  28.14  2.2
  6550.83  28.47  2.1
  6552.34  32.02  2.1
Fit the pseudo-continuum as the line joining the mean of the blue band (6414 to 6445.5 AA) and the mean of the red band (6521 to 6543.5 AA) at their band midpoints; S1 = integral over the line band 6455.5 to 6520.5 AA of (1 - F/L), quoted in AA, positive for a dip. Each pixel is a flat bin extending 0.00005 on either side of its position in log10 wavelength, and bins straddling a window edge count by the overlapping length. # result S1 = 4.1 AA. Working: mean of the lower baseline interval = 30.1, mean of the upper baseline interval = 29.6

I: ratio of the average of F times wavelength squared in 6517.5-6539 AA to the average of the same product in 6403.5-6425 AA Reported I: 1.03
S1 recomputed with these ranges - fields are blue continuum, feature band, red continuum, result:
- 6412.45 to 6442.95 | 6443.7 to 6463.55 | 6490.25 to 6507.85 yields -1.0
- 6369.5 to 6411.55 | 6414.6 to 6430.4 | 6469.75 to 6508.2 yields -0.7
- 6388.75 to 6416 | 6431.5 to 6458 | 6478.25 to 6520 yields -1.5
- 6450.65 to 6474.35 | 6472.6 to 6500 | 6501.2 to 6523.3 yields 0.7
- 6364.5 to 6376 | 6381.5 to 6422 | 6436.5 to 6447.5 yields 0.9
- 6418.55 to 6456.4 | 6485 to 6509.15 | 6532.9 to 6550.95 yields 3.3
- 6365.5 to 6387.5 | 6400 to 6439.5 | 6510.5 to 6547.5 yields -1.4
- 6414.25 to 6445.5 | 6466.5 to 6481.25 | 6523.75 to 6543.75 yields 0.5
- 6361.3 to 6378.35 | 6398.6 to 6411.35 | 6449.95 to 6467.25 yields -0.2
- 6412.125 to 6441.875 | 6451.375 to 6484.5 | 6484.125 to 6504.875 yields -1.5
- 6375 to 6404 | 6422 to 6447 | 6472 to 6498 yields -1.3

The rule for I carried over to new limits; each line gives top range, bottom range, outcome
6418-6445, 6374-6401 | 1.08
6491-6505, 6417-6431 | 0.82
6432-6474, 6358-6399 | 1.05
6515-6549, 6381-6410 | 1.07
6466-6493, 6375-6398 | 1.07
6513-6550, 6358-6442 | 1.05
